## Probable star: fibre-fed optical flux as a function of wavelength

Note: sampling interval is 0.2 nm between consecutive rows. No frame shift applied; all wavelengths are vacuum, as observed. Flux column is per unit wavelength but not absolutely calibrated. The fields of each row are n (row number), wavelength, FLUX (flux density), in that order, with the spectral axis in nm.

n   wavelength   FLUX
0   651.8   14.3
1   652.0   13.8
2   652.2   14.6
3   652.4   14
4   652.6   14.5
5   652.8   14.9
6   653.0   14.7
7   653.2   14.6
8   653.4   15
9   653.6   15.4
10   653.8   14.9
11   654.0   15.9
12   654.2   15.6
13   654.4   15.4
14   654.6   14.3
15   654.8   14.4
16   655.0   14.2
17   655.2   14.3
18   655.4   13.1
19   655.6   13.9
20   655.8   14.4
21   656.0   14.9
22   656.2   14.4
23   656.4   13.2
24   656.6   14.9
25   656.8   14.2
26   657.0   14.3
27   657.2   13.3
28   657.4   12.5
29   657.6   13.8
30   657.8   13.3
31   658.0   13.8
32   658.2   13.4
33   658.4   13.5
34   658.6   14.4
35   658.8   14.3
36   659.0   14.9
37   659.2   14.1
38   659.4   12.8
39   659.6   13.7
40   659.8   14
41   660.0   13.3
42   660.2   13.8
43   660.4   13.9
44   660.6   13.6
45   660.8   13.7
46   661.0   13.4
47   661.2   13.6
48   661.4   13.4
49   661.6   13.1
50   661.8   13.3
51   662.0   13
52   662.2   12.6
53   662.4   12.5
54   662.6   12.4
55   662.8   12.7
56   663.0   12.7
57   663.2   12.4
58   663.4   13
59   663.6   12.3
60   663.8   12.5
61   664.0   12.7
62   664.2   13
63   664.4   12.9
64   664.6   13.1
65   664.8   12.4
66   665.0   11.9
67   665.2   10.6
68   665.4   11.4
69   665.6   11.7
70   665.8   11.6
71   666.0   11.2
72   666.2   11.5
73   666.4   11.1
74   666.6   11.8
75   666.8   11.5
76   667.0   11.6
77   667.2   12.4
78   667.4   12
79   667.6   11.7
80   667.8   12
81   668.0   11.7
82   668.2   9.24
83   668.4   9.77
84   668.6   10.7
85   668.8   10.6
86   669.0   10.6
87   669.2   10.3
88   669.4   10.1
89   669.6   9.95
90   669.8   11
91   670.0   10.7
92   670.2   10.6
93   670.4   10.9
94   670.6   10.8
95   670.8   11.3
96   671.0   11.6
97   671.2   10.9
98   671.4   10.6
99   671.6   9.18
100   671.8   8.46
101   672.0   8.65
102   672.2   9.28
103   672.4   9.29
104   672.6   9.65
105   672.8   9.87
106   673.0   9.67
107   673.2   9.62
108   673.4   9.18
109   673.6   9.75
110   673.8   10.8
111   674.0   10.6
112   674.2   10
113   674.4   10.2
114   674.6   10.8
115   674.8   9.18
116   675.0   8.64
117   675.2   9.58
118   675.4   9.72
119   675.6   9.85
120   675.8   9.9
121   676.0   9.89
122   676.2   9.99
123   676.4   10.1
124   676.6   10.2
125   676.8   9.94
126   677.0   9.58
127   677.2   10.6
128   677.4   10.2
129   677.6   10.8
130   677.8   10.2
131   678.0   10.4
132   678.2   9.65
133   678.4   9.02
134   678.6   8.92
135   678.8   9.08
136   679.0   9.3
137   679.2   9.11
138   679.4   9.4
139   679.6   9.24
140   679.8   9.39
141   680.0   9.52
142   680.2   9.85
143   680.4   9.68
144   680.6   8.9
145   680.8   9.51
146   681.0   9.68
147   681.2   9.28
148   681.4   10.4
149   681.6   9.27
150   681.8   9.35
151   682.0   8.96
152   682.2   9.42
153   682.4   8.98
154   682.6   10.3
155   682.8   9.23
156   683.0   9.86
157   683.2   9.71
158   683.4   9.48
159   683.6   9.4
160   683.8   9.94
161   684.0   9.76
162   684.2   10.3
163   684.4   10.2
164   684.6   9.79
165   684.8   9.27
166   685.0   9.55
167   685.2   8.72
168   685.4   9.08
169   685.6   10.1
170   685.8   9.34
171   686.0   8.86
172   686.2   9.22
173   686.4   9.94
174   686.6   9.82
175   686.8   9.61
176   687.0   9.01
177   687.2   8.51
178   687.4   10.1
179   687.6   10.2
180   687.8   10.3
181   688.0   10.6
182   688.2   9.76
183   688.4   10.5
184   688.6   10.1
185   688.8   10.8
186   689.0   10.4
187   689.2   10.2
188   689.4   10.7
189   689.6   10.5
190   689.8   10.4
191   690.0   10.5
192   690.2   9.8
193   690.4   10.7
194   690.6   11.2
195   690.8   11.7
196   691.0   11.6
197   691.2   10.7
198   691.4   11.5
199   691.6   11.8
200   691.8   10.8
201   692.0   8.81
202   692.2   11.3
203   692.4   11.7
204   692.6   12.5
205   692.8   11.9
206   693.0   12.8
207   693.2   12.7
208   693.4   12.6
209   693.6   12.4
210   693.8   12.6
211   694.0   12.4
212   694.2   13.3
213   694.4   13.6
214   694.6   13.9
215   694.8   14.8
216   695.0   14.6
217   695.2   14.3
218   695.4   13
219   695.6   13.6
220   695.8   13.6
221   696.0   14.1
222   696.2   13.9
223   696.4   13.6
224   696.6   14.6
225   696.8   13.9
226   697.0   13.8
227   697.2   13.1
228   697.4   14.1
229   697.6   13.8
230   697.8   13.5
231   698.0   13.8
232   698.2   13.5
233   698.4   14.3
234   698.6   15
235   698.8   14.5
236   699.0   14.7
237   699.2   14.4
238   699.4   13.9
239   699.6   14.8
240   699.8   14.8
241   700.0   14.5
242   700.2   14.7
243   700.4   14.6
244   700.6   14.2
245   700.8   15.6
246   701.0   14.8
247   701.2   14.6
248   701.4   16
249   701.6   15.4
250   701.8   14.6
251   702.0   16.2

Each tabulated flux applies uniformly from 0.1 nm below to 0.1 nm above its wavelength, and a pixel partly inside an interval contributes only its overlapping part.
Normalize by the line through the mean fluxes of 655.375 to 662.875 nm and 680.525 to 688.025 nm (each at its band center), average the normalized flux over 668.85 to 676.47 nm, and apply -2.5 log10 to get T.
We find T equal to 0.14 mag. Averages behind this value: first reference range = 13.6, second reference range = 9.57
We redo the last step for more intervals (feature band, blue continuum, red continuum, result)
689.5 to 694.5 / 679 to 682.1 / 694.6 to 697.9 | 0.10 mag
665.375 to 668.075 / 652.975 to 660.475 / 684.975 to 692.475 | 0.11 mag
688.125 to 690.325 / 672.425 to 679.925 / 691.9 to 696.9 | 0.17 mag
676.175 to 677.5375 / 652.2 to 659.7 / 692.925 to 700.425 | 0.36 mag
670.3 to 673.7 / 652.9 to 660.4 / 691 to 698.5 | 0.35 mag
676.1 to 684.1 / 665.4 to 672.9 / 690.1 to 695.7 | 0.18 mag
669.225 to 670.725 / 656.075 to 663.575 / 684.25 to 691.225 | 0.16 mag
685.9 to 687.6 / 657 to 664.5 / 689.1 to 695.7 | 0.28 mag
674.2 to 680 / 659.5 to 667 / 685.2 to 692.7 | 0.17 mag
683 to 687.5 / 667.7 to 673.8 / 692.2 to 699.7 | 0.26 mag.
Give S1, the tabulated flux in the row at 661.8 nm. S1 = 13.3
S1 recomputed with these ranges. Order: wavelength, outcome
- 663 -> 12.7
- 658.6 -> 14.4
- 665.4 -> 11.4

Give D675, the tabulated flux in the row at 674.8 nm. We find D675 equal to 9.18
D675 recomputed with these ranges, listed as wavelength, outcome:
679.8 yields 9.39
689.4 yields 10.7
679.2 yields 9.11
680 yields 9.52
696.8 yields 13.9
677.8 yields 10.2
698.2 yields 13.5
